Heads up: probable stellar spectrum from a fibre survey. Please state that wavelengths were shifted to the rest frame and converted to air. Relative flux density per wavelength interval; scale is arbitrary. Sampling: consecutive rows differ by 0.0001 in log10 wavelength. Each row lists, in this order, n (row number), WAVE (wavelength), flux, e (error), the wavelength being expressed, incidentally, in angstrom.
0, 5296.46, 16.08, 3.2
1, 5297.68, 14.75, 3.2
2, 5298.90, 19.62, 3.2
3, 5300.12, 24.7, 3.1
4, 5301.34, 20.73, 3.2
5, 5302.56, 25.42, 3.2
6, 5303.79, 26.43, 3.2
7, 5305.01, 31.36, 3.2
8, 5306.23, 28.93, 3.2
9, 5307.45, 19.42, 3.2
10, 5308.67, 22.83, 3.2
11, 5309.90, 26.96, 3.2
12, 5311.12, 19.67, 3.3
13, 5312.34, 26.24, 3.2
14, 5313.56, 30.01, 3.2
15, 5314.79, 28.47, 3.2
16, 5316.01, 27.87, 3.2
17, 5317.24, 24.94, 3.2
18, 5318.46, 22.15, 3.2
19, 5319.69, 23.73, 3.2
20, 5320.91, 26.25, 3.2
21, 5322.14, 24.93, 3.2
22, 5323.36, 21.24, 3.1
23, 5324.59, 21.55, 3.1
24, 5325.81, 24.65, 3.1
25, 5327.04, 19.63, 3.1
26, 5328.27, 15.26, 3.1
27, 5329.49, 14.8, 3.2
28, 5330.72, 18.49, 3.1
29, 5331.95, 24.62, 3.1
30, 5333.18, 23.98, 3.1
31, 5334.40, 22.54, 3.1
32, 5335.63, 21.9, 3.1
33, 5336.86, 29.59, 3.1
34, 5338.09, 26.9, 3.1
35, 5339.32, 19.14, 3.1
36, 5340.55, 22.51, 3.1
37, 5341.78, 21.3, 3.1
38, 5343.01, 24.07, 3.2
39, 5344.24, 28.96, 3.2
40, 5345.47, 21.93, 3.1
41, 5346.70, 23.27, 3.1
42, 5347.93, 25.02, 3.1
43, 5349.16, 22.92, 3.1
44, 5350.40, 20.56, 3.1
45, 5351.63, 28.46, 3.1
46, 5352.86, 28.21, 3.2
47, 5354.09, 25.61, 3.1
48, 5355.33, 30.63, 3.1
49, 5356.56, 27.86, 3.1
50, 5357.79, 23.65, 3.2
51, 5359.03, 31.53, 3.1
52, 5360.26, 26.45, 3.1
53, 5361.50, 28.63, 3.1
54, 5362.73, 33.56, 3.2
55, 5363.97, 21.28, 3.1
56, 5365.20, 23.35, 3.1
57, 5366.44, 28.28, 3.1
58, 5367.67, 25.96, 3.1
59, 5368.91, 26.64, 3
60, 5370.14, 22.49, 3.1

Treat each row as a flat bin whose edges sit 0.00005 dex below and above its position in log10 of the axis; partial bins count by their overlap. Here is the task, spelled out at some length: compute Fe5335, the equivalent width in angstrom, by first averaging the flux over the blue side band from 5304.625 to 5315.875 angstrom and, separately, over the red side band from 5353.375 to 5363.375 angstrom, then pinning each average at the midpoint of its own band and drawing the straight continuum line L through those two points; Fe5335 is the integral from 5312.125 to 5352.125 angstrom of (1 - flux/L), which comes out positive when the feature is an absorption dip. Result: 5.2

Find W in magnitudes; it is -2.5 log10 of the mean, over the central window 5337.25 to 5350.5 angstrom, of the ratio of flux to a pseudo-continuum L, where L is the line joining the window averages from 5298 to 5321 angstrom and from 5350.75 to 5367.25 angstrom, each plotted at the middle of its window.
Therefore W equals 0.134 mag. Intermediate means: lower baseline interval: 24.9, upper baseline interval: 27.4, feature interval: 23.5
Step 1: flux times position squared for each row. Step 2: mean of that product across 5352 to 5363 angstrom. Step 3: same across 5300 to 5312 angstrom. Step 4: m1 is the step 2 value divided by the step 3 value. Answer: 1.17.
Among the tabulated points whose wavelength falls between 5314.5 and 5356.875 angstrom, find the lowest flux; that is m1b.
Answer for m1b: 14.8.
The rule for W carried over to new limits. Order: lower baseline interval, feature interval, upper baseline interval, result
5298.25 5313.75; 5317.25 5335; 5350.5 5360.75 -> 0.18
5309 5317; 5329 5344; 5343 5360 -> 0.15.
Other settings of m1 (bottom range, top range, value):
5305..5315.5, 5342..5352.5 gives 0.96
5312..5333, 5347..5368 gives 1.16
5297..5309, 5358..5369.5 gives 1.19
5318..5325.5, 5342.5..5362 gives 1.13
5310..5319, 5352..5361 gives 1.09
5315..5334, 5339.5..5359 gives 1.13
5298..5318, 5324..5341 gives 0.88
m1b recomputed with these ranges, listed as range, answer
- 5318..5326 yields 21.24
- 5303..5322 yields 19.42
